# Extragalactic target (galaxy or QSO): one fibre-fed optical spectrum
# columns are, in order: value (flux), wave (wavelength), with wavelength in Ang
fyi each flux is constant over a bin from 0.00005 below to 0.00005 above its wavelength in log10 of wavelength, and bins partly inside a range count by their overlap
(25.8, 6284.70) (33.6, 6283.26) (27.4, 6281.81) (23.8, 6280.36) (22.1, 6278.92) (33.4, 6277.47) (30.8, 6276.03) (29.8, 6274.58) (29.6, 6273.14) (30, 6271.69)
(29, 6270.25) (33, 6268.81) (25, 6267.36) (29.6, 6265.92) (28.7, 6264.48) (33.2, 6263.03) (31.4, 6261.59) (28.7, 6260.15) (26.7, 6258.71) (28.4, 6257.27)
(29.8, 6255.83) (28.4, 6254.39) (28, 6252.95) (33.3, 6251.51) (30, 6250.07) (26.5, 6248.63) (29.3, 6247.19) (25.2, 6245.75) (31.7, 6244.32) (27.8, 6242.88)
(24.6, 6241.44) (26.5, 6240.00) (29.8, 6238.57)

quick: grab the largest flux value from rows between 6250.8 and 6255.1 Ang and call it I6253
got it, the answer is 33.3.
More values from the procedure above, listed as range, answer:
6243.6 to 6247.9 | 31.7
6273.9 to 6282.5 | 33.4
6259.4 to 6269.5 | 33.2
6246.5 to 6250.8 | 30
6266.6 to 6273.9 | 33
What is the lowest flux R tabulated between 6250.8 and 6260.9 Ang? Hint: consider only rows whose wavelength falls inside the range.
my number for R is 26.7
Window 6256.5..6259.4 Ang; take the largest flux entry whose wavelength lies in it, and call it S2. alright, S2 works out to 28.4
